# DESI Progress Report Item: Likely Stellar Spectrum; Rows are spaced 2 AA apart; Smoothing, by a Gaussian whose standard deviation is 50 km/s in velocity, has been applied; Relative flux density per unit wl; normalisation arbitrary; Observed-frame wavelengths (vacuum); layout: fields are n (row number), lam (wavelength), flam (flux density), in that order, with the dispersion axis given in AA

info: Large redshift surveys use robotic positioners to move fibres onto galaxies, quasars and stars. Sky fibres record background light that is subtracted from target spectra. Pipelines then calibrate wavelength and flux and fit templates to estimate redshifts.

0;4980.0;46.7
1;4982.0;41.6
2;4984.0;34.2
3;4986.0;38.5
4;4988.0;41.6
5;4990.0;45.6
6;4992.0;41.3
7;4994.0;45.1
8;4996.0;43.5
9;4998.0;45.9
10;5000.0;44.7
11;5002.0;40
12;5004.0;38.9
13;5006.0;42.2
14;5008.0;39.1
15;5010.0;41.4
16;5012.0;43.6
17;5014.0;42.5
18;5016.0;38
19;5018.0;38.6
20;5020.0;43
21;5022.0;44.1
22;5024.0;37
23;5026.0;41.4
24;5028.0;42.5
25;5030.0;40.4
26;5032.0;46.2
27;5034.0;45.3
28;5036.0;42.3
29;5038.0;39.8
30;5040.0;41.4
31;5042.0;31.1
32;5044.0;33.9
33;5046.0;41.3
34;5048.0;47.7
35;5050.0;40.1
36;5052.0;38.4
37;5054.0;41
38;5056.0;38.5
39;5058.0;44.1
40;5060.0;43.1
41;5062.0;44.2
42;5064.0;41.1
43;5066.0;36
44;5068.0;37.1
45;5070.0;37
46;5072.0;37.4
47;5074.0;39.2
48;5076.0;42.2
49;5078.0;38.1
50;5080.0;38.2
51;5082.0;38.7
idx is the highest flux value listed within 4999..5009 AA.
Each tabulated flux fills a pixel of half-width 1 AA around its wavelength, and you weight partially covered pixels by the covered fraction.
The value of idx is 44.7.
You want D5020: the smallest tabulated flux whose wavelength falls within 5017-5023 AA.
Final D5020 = 38.6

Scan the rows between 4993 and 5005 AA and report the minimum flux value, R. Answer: 38.9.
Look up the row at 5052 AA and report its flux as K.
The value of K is 38.4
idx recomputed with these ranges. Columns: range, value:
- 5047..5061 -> 47.7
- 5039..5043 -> 41.4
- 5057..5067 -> 44.2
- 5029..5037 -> 46.2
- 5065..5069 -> 37.1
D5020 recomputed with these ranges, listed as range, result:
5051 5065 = 38.4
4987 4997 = 41.3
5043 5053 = 33.9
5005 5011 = 39.1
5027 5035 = 40.4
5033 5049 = 31.1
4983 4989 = 34.2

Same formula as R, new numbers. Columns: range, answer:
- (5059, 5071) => 36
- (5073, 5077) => 39.2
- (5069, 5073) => 37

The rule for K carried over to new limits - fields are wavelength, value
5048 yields 47.7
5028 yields 42.5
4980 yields 46.7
